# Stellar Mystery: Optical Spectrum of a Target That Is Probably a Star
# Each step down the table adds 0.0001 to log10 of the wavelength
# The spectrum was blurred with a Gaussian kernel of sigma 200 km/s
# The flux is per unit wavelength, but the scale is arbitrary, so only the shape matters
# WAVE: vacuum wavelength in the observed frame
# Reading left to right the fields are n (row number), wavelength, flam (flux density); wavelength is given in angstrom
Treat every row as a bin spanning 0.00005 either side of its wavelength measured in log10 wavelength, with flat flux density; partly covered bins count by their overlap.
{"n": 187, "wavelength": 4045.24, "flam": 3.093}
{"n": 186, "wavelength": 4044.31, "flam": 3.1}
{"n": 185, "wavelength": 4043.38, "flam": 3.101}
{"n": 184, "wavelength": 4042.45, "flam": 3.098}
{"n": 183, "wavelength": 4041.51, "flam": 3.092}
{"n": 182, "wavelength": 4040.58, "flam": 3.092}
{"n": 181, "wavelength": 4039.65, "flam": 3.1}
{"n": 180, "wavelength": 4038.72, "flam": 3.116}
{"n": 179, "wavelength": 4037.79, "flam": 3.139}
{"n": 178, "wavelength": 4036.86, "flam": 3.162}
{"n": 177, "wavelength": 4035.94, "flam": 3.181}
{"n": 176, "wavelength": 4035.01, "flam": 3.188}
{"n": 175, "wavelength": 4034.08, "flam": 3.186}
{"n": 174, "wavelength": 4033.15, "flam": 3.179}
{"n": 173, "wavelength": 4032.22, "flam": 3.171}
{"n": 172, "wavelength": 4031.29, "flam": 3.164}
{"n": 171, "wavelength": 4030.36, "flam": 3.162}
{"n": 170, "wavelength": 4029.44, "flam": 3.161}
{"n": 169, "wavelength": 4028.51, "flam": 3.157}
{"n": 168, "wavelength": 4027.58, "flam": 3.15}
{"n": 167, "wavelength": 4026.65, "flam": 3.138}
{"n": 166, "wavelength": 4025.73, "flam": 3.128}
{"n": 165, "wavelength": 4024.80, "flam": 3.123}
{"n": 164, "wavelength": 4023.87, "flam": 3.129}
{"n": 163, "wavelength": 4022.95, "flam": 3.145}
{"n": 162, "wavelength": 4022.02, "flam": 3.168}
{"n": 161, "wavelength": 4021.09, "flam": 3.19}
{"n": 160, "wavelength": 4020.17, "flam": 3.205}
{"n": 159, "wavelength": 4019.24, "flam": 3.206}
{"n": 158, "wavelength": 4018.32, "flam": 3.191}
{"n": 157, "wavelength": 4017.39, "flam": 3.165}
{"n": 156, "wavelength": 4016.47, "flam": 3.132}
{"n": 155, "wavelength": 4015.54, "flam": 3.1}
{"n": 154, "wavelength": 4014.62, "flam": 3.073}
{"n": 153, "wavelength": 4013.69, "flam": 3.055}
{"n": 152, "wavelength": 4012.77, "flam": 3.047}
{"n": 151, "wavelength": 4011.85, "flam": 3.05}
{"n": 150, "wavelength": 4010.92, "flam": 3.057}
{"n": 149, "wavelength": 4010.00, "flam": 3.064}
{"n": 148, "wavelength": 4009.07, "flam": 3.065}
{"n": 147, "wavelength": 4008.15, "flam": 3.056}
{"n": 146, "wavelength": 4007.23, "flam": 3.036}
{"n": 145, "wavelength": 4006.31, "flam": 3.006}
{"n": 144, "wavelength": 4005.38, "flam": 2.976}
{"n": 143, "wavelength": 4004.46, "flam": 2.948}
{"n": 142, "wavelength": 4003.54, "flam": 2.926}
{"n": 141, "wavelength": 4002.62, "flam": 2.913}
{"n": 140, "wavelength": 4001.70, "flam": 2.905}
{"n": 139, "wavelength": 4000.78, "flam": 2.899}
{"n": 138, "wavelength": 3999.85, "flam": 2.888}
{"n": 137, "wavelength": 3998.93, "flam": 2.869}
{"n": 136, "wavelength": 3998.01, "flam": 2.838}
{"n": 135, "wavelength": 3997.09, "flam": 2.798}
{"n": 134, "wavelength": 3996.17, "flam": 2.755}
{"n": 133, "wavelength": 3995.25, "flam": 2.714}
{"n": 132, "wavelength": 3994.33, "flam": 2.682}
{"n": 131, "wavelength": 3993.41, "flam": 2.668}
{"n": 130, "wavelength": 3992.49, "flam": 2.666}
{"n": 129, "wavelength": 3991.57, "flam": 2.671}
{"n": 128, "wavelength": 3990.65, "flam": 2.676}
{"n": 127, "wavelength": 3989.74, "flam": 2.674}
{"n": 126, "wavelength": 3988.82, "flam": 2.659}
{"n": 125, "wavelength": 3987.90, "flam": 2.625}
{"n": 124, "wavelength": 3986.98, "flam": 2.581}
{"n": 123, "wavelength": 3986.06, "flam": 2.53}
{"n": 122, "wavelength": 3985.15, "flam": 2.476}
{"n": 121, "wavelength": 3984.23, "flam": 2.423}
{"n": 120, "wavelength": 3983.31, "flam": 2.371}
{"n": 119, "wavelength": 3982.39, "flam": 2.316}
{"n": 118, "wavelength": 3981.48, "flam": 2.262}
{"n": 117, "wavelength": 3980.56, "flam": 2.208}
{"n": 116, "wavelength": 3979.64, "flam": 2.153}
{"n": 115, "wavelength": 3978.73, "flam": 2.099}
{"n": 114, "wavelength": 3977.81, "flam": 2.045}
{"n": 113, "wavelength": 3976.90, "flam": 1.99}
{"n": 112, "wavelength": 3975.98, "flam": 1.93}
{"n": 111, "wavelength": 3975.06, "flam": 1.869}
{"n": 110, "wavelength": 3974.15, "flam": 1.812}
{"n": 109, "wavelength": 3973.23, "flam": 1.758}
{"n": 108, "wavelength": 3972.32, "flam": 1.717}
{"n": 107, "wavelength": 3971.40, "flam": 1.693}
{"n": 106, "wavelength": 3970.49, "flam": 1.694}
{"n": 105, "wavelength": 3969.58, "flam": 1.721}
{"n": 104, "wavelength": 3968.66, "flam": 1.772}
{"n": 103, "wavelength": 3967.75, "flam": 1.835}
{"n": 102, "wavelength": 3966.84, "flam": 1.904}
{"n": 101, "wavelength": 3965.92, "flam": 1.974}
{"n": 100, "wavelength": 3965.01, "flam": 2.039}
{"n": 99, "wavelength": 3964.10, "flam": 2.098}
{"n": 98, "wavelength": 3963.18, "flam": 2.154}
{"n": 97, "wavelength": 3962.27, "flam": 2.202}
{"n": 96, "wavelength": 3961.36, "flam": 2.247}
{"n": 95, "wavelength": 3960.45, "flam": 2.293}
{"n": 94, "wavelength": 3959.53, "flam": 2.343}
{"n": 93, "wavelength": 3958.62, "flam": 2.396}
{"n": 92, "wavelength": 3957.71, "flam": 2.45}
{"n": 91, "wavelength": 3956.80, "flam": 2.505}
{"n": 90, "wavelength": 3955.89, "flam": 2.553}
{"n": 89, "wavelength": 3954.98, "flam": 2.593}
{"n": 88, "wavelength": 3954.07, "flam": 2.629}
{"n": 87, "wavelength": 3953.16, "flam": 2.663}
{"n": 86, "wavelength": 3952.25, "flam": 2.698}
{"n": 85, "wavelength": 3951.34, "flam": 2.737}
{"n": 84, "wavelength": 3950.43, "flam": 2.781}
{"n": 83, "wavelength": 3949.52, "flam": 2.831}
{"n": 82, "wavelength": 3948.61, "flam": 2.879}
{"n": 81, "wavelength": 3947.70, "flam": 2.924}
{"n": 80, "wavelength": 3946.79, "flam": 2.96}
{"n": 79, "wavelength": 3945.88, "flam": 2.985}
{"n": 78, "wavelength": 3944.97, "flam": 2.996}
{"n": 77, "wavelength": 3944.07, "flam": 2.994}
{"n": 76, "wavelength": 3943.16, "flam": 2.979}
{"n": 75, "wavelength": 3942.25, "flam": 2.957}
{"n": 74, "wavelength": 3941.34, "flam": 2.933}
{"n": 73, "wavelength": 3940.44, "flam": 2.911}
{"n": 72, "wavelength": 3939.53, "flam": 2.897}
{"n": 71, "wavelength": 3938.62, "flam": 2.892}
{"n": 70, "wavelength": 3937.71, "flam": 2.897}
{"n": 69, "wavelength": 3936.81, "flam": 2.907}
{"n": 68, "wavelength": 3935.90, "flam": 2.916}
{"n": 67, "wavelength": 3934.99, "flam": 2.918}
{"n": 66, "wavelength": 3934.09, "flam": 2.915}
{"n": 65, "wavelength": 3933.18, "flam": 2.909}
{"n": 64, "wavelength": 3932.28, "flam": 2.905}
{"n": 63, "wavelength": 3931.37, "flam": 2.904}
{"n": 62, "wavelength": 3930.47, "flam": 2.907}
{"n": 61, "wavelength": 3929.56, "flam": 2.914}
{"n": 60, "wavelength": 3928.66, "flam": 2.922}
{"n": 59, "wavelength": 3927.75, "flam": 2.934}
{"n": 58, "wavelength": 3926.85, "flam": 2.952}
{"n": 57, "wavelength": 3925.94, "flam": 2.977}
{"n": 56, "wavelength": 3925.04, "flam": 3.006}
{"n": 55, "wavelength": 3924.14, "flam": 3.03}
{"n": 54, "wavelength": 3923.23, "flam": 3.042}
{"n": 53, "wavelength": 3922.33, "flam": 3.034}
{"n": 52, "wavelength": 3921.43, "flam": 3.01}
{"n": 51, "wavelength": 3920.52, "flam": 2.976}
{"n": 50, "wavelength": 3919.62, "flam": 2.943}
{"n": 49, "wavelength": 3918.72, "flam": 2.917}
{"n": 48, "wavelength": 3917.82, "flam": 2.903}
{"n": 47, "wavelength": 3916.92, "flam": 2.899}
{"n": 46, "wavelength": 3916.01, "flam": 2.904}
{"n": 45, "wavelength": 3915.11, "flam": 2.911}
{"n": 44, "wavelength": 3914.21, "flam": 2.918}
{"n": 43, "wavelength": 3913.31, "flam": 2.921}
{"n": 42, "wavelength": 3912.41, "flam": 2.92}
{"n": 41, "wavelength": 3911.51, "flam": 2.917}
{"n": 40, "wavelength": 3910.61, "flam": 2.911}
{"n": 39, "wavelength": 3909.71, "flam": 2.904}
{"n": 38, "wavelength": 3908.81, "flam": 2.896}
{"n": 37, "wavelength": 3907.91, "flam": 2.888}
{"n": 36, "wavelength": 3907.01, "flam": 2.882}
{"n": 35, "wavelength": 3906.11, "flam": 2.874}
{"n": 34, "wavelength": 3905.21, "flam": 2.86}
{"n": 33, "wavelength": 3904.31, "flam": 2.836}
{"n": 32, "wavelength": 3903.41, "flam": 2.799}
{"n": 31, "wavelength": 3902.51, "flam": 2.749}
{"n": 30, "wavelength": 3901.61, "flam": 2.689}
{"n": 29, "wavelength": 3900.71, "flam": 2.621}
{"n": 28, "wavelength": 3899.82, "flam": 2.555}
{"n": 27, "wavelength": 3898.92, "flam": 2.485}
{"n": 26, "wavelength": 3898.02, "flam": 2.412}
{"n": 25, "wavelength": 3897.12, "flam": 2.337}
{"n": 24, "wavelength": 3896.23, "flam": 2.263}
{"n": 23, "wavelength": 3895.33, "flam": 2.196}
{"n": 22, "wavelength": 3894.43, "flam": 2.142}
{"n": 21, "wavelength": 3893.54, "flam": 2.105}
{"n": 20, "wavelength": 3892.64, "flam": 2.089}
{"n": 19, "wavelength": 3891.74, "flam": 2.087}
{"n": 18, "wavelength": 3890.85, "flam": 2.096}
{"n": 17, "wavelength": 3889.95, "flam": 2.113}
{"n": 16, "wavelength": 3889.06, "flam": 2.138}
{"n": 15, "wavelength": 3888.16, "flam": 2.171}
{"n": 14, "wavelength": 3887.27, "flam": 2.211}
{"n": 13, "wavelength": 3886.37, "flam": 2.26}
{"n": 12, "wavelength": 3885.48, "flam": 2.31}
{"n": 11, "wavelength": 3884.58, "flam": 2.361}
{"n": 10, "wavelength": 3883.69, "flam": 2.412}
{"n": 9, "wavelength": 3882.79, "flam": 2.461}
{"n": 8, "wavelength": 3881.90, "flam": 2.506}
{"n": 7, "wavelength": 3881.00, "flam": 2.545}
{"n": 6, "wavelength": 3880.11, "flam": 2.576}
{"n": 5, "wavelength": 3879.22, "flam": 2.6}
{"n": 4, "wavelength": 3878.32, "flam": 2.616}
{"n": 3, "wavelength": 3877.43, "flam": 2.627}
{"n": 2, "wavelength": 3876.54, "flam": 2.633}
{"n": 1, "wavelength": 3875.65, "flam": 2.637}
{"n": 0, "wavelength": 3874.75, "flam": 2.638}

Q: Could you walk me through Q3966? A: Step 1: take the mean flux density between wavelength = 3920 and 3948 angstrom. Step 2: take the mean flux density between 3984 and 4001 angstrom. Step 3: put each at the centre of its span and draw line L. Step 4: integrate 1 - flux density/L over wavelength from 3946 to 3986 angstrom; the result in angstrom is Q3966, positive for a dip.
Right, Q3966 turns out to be 7.8 angstrom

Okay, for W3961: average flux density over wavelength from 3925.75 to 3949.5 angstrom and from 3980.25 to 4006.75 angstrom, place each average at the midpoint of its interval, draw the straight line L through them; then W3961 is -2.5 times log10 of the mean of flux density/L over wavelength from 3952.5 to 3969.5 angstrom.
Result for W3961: 0.25 mag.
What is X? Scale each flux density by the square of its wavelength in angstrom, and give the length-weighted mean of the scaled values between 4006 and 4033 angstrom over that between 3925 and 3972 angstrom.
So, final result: 1.2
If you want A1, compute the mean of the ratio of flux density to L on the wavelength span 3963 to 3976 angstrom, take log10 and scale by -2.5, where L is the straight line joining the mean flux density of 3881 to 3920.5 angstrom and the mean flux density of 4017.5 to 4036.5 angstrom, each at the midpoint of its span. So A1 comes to 0.48 mag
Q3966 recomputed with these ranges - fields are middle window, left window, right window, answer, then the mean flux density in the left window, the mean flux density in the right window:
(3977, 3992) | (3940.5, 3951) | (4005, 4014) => 2.9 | 2.93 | 3.04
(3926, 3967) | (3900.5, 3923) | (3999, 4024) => 3.4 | 2.89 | 3.06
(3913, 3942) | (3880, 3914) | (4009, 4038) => -2.9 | 2.52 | 3.14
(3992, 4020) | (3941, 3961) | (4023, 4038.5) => 0.6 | 2.73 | 3.16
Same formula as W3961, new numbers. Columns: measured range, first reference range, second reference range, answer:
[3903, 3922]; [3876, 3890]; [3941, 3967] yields -0.17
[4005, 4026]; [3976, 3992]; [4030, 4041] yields -0.09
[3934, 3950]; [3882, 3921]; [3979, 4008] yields -0.12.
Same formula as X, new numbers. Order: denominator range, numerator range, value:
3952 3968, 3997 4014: 1.32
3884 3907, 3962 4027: 1.14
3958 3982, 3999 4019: 1.53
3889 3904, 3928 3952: 1.26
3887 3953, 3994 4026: 1.14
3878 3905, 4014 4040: 1.41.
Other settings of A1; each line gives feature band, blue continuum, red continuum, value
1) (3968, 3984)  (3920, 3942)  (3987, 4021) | 0.43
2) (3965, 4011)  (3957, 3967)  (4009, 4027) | 0.08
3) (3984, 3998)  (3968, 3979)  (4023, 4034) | -0.18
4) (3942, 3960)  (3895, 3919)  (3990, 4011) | 0.03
